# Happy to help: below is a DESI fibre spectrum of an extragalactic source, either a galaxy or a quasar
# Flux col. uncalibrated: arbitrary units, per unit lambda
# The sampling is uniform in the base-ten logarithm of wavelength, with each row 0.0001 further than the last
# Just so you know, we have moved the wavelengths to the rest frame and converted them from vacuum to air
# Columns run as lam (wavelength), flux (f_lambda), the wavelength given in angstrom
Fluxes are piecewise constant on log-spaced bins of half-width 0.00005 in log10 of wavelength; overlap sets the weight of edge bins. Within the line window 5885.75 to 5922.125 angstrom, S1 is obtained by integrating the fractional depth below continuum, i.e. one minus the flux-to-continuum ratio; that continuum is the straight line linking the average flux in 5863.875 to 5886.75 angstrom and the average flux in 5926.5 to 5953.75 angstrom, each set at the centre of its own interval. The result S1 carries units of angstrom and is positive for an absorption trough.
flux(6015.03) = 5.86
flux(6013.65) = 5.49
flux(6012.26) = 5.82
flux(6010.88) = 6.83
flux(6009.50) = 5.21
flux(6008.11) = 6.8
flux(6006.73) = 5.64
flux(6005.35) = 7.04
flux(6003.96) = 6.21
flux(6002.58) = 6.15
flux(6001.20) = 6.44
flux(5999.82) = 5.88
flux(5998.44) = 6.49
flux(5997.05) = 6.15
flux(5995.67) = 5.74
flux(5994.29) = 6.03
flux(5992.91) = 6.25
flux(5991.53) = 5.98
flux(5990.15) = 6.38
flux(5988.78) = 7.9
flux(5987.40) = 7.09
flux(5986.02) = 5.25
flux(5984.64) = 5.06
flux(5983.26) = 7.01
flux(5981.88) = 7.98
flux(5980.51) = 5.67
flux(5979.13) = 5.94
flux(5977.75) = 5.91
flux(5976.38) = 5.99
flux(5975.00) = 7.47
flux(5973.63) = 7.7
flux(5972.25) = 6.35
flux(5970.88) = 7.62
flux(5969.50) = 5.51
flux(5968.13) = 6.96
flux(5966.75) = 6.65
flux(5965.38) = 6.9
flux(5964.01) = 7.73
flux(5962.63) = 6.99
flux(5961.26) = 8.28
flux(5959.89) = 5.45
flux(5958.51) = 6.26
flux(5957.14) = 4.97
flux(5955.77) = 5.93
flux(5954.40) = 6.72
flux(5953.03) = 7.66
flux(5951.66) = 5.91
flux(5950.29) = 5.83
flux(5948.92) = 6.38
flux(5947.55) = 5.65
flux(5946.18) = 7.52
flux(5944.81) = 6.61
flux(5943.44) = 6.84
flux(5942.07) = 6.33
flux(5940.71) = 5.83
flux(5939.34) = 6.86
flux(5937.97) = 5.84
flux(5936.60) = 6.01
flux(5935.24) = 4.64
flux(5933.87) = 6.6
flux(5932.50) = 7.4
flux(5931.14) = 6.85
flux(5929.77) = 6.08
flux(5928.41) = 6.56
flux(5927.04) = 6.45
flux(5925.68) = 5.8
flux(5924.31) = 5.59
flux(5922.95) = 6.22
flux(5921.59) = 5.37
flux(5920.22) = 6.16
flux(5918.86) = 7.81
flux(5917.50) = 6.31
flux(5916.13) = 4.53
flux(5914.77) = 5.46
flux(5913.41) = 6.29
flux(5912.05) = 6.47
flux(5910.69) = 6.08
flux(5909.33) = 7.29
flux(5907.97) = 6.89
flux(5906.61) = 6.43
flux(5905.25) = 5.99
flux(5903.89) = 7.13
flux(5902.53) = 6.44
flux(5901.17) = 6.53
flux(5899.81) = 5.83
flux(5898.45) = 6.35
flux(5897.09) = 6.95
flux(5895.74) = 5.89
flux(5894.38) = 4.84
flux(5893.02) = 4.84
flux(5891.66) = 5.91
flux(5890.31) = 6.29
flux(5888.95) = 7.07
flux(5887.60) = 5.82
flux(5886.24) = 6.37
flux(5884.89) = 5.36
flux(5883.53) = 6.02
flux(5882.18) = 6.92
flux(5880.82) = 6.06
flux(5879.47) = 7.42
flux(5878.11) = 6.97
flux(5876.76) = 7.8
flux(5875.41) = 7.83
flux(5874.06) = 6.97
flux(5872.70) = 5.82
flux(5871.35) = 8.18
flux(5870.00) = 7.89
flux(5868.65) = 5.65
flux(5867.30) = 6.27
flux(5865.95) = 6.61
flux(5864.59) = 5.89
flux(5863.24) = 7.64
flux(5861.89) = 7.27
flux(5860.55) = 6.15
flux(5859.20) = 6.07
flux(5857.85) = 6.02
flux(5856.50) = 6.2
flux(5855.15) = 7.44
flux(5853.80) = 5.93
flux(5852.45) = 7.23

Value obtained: 2.0 angstrom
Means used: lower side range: 6.71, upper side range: 6.39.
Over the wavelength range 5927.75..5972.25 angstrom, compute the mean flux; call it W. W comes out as 6.48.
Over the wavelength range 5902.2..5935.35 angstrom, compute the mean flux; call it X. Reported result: 6.3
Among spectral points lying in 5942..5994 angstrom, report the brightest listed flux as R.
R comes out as 8.28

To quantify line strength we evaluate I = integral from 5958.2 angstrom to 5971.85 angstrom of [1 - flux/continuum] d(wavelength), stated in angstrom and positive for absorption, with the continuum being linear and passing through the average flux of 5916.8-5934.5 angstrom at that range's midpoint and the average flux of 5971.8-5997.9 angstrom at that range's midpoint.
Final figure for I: -0.92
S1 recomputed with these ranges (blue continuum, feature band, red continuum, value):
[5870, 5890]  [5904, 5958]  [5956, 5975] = 3.9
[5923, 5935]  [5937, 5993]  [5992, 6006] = -2.1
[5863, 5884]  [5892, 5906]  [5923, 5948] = 1.2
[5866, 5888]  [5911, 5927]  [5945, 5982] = 1.5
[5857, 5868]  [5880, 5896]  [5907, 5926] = 0.9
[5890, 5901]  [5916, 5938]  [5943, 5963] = 0.0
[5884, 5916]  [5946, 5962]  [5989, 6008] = -0.3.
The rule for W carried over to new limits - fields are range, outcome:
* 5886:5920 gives 6.23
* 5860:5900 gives 6.51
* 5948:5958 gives 6.19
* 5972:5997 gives 6.42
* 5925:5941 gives 6.25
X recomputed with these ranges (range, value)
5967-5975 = 6.87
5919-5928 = 6.06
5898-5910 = 6.54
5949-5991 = 6.56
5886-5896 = 5.85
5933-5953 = 6.26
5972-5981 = 6.45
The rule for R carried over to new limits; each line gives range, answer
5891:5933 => 7.81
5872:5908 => 7.83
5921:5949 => 7.52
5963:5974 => 7.73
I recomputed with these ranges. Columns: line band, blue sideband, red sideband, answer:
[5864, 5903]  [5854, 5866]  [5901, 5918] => -0.1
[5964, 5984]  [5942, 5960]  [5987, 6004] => -1.2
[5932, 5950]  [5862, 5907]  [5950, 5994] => 0.6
